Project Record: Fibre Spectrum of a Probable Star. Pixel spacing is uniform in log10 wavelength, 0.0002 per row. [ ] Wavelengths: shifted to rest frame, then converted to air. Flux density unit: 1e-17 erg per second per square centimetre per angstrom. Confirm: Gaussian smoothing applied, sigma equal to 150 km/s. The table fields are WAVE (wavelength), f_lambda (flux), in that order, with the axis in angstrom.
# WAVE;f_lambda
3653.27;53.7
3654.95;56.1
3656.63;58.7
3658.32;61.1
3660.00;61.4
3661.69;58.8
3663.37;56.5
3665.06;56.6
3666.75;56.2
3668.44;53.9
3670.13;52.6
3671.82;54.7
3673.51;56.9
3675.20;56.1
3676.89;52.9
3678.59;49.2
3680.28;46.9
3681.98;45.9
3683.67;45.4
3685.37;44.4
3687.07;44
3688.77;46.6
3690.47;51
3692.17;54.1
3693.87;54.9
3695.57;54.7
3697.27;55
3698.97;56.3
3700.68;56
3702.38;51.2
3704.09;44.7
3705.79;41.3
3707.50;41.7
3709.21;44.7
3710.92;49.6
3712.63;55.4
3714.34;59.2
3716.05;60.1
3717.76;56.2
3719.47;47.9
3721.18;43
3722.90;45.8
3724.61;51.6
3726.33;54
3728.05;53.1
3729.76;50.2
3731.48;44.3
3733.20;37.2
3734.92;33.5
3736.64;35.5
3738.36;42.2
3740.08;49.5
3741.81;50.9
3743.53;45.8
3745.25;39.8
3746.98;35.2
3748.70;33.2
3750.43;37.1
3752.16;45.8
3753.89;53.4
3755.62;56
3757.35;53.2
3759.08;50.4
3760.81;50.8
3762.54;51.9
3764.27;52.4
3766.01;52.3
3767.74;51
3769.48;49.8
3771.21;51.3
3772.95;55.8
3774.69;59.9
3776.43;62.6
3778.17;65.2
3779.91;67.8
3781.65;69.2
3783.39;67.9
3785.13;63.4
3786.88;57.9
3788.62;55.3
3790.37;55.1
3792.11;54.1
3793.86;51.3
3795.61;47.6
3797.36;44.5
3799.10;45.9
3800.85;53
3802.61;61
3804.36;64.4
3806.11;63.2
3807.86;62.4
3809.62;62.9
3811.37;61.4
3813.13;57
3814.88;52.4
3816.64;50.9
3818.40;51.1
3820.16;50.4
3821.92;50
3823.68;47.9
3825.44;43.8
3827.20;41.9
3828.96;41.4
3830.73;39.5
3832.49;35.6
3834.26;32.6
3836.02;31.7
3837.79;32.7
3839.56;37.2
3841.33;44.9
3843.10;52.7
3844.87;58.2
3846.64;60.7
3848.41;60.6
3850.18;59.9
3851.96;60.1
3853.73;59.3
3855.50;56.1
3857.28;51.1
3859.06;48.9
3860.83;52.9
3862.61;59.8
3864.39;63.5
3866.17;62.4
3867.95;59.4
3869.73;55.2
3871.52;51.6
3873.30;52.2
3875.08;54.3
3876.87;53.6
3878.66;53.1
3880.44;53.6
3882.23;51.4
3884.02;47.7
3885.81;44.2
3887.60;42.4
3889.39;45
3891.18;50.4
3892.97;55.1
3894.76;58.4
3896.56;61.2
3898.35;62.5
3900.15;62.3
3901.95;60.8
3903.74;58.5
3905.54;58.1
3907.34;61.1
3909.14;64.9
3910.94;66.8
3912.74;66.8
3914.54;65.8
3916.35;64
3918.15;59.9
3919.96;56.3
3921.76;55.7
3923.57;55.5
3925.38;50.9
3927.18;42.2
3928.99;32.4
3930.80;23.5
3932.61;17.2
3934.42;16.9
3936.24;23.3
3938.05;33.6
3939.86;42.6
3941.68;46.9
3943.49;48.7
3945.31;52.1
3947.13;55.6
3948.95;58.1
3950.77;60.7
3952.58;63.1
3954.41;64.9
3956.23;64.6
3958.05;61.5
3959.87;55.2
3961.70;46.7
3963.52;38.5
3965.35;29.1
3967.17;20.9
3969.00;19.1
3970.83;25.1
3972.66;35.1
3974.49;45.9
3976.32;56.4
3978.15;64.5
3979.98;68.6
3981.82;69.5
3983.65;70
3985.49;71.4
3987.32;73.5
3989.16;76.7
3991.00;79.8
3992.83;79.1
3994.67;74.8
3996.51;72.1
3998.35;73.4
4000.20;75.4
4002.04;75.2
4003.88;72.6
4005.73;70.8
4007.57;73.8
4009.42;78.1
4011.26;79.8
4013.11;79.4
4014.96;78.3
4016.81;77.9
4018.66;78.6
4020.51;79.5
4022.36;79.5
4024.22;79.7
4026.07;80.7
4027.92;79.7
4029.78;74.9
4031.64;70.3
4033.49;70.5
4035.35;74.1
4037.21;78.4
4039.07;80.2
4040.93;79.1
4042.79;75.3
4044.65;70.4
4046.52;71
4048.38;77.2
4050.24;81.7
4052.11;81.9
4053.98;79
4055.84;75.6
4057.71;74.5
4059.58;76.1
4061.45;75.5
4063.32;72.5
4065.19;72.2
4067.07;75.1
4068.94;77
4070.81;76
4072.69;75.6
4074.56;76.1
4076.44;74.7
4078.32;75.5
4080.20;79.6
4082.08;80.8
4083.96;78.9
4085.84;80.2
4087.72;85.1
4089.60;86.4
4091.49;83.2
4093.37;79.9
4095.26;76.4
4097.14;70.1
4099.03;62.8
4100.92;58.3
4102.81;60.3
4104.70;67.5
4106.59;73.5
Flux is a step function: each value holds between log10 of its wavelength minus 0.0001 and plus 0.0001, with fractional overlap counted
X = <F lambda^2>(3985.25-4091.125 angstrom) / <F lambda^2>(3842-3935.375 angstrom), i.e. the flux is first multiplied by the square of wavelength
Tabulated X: 1.5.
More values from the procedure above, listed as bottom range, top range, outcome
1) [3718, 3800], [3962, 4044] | 1.52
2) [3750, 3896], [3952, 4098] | 1.49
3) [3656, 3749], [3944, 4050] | 1.56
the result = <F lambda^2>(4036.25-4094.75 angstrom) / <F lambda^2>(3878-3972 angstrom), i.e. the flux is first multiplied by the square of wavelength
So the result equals 1.69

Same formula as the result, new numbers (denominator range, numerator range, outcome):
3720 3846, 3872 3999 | 1.16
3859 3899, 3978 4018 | 1.47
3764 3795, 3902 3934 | 0.97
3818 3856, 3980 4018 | 1.71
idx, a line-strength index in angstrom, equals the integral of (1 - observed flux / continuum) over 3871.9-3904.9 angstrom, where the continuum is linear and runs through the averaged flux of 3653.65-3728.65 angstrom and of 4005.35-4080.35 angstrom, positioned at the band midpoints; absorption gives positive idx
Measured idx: 6.1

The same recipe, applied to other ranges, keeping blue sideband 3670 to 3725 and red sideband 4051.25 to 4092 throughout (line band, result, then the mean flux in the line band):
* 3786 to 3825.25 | 2.7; 54.3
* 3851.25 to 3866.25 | 1.3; 56.8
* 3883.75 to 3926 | 5.3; 57.5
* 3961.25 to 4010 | 7.5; 60.7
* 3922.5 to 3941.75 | 9.4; 34.6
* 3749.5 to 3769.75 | 1.8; 50.3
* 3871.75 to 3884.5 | 2.3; 52.4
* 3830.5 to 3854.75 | 5.3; 47.8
